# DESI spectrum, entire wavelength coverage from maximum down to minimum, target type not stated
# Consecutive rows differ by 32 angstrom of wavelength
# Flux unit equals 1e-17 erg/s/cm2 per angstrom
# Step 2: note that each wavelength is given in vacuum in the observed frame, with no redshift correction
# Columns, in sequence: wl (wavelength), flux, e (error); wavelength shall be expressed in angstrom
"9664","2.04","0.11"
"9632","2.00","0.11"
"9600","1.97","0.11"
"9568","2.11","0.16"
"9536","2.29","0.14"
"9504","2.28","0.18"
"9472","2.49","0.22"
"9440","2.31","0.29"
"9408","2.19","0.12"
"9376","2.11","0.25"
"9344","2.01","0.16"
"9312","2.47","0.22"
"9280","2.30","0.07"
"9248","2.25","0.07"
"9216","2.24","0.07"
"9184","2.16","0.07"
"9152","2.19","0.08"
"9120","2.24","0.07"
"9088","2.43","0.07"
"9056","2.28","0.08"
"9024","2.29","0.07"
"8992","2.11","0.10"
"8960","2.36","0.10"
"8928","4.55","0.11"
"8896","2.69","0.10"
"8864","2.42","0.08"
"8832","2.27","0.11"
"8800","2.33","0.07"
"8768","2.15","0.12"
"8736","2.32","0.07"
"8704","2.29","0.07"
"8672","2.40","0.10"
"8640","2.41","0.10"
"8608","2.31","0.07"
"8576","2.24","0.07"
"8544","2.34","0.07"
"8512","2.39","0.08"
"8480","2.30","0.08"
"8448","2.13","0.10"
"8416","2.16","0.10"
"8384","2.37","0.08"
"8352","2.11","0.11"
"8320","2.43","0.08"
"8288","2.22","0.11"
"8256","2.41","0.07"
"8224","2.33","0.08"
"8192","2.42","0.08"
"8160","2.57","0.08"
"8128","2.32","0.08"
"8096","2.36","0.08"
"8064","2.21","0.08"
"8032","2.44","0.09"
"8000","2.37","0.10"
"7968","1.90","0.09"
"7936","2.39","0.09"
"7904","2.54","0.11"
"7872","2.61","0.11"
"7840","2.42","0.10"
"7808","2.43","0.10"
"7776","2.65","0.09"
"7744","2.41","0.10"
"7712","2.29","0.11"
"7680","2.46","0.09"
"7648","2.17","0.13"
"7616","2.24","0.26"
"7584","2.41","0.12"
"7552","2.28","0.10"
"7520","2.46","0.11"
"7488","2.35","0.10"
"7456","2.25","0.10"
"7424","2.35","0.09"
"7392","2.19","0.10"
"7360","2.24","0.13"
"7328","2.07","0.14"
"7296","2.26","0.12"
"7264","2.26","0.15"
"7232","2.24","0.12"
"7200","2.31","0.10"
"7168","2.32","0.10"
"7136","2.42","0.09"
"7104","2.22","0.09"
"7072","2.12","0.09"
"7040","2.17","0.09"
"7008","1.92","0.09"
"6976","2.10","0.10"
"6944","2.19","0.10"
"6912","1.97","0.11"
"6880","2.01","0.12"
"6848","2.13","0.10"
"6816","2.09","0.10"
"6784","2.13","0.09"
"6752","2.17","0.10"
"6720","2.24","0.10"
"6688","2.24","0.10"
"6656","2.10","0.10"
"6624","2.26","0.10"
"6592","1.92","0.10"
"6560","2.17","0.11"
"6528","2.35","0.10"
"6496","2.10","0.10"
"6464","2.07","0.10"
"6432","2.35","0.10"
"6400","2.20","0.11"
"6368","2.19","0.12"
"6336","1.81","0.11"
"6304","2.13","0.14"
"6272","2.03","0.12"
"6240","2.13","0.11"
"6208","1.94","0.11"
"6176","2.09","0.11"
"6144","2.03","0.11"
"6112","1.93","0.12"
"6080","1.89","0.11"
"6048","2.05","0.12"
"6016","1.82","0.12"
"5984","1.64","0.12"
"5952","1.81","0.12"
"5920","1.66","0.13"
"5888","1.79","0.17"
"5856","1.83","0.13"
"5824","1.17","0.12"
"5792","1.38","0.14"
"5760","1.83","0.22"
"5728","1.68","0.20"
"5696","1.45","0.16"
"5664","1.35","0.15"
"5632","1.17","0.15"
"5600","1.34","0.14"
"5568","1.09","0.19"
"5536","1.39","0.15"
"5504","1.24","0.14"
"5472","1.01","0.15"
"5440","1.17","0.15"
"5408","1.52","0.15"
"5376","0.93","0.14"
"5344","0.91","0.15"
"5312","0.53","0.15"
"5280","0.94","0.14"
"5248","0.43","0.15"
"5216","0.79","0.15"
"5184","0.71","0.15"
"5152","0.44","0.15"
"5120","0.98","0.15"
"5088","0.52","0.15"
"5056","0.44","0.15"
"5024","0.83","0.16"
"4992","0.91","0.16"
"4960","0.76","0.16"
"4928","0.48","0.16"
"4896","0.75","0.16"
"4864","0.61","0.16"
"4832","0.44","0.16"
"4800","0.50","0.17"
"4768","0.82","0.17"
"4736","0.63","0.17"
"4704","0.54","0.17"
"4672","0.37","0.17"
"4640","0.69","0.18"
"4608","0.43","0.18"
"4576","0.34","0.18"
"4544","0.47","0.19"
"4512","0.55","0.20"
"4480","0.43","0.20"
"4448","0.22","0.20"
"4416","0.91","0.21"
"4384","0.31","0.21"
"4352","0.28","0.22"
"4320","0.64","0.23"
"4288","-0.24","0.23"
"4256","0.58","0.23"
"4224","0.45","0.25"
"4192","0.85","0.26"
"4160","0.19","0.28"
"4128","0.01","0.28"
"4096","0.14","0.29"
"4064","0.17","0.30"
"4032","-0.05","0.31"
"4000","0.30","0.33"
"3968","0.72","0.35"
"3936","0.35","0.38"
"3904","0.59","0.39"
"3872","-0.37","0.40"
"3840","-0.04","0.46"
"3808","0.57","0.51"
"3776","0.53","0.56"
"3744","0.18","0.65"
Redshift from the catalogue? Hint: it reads 0.35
